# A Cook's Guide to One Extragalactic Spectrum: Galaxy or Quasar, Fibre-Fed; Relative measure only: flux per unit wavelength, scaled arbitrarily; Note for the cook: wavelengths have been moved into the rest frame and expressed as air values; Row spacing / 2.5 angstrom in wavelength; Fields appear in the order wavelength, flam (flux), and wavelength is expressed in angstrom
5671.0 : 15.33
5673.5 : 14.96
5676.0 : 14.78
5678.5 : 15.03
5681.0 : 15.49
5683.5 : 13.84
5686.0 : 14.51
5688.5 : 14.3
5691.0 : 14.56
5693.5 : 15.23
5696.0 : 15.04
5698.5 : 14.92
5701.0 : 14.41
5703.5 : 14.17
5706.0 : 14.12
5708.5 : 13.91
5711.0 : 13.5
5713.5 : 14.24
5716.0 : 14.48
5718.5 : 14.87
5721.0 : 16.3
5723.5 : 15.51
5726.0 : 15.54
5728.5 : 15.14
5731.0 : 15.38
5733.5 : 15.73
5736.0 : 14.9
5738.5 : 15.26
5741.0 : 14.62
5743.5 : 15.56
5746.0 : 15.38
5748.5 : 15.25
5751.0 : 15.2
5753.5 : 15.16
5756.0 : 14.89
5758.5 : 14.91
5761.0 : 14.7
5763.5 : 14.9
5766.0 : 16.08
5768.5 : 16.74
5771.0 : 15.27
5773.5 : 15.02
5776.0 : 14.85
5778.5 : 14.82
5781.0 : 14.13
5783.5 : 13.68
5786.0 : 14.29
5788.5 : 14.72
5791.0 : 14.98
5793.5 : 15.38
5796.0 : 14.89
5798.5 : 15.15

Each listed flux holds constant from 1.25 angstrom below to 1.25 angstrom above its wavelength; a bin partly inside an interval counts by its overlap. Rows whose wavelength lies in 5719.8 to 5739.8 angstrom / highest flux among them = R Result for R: 16.3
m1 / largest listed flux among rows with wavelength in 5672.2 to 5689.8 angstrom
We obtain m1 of 15.49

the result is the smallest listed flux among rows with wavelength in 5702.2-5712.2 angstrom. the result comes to 13.5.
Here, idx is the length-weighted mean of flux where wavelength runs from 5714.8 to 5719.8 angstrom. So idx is 14.7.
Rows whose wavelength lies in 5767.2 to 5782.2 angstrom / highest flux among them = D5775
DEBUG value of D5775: 16.74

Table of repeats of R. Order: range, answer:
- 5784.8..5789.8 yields 14.72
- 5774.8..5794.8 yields 15.38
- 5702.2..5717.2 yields 14.48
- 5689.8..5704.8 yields 15.23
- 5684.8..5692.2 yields 14.56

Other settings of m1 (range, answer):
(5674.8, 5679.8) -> 15.03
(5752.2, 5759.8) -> 15.16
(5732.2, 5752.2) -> 15.73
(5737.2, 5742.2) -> 15.26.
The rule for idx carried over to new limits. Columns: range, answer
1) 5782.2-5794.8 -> 14.6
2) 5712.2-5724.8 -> 15.1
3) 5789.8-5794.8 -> 15.2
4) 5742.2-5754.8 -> 15.3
